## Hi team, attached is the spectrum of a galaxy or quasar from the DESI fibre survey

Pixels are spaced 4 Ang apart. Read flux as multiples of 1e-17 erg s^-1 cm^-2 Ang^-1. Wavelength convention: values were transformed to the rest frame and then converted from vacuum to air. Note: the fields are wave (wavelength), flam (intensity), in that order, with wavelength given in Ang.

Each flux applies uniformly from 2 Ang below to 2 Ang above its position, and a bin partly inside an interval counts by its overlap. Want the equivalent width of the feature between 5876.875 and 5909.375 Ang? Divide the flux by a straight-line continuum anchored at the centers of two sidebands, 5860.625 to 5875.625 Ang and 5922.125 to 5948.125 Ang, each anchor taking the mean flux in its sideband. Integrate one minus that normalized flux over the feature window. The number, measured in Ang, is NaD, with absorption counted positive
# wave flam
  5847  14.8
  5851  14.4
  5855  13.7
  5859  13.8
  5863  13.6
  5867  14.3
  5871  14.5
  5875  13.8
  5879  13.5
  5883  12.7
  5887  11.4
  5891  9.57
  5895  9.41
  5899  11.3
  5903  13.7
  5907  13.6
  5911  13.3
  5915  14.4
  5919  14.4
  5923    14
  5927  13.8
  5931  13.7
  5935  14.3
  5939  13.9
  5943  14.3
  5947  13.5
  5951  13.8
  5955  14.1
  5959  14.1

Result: 4.9 Ang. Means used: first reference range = 14.1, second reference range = 13.9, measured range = 11.9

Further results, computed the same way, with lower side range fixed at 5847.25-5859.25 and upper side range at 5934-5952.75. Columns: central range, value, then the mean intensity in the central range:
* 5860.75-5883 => 0.40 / 13.8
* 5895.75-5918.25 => 1.45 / 13.1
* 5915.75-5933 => -0.03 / 14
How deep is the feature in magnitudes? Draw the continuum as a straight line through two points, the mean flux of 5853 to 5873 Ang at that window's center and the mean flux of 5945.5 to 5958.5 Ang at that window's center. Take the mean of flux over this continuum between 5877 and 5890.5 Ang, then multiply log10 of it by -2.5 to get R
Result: 0.15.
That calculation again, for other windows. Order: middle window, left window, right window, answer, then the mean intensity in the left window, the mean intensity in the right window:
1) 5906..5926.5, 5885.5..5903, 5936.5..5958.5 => -0.16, 10.8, 13.9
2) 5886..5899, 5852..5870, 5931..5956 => 0.34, 13.9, 14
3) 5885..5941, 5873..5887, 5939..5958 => 0.05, 13.1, 13.9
